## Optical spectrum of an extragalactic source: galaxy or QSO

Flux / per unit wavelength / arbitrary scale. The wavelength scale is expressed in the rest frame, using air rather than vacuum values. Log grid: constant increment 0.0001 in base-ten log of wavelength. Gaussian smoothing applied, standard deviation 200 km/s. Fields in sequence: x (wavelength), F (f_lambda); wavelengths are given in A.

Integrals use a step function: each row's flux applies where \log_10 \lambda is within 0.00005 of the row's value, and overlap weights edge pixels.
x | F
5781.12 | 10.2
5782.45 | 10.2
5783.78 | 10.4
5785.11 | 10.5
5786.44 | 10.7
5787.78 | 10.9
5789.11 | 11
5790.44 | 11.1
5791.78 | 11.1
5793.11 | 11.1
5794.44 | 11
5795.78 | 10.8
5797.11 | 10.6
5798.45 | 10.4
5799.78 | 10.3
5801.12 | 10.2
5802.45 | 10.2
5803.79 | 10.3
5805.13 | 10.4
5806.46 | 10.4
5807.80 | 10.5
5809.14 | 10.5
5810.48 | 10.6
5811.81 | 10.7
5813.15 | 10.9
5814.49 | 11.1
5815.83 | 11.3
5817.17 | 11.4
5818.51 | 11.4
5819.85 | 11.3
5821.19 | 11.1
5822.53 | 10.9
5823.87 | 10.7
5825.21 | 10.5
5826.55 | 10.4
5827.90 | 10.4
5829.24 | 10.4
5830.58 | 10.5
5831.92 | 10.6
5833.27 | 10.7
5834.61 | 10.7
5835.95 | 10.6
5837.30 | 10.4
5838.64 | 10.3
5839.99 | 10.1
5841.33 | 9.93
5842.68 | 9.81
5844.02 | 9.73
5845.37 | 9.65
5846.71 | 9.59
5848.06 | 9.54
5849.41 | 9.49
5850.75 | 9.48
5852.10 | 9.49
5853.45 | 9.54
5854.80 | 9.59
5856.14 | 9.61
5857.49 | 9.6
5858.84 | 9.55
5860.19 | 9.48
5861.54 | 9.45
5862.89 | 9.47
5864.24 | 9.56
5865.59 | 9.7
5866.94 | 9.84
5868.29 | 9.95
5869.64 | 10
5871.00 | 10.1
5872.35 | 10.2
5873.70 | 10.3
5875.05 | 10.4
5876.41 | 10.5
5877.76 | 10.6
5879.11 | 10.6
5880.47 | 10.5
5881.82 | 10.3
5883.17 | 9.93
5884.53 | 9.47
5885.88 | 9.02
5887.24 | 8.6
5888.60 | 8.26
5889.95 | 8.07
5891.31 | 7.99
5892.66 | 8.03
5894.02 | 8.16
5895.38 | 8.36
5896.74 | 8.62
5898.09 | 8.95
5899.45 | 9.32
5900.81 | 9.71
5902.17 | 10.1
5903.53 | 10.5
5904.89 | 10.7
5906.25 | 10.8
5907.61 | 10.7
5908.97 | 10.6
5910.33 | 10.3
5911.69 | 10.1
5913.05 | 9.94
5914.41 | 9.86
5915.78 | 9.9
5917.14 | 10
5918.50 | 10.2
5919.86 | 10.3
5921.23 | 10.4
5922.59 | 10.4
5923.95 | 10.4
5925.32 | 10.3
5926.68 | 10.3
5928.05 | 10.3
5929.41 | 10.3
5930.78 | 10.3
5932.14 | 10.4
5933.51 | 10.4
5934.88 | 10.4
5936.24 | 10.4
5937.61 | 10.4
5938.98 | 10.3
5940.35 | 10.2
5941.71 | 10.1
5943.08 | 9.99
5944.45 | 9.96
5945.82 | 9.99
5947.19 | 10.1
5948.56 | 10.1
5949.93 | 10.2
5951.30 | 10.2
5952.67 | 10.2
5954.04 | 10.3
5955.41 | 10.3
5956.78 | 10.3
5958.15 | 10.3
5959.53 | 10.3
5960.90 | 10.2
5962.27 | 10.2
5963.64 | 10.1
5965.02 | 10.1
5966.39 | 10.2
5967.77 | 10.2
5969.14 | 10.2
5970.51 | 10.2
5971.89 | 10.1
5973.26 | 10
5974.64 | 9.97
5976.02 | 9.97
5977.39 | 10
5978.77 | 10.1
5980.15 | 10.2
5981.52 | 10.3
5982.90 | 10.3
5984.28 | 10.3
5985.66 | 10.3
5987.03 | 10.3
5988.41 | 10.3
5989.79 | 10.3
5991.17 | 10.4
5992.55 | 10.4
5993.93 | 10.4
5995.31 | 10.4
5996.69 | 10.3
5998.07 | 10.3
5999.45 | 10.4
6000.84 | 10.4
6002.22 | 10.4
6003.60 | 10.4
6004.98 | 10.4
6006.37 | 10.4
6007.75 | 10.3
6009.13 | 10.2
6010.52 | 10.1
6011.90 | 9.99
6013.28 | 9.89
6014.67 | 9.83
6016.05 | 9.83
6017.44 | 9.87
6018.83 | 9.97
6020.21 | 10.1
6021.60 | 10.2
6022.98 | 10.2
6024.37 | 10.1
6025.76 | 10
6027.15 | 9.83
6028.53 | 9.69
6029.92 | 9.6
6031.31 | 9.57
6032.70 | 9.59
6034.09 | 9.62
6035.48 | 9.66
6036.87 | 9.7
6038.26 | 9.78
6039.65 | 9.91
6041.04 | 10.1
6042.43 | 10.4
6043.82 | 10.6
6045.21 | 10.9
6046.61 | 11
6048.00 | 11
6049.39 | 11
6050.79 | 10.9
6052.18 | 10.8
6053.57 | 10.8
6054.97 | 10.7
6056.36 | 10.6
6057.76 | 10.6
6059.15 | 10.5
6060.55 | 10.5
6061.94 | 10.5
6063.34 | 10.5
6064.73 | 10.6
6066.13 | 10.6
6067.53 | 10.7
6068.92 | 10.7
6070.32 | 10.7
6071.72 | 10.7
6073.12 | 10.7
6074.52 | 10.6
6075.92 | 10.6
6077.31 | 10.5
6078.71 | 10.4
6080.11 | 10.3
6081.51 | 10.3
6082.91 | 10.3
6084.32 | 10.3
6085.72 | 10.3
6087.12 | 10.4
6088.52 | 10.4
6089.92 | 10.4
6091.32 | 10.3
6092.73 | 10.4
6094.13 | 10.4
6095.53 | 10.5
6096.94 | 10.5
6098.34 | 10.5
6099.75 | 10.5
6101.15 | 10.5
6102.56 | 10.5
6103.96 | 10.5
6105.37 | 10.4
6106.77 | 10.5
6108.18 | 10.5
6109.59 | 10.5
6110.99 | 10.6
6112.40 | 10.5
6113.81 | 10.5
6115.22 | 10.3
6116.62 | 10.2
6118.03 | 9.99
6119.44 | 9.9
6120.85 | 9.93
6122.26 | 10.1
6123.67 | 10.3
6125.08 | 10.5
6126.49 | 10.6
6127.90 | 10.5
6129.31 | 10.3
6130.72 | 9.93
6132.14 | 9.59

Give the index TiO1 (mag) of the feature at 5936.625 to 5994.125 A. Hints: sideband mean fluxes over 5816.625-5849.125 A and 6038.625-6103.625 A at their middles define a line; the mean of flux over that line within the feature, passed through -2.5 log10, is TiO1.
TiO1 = 0.03 mag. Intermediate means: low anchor 10.4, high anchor 10.5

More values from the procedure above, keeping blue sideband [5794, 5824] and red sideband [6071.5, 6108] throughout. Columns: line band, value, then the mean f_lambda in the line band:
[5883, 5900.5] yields 0.22 mag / 8.66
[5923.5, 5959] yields 0.04 mag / 10.2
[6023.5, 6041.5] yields 0.08 mag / 9.78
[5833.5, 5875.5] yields 0.09 mag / 9.85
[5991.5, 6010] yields 0.02 mag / 10.4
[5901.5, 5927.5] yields 0.03 mag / 10.3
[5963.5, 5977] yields 0.05 mag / 10.1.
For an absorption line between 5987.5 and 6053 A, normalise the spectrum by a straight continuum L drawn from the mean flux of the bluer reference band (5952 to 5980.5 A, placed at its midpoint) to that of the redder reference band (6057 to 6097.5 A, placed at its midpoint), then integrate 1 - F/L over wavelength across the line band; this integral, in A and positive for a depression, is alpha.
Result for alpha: 0.8 A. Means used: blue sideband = 10.2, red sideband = 10.5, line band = 10.2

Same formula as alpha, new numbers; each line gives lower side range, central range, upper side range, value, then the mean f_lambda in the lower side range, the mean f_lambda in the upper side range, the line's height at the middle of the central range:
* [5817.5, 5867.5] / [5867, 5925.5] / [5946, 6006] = 2.0 A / 10.1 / 10.2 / 10.2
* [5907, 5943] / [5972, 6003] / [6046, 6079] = 0.6 A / 10.3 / 10.7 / 10.5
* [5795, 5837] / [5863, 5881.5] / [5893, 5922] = 0.0 A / 10.7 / 9.86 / 10.2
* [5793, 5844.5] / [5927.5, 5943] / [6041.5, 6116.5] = 0.4 A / 10.6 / 10.5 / 10.6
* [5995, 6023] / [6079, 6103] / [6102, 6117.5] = 0.0 A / 10.2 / 10.5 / 10.4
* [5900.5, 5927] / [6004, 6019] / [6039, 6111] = 0.5 A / 10.3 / 10.5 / 10.4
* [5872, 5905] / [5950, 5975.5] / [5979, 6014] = -0.4 A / 9.46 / 10.3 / 10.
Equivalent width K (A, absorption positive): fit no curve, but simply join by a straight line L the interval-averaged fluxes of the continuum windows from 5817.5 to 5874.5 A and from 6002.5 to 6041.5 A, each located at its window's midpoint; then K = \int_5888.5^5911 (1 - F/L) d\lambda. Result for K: 1.5 A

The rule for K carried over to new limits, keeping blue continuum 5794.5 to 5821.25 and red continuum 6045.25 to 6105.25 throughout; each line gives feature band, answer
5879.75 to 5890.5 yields 1.4 A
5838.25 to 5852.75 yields 1.3 A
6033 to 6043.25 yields 0.7 A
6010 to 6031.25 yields 1.3 A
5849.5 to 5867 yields 1.9 A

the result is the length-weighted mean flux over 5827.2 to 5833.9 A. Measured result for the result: 10.5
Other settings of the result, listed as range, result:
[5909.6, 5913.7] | 10.1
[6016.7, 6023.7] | 10.1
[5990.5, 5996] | 10.4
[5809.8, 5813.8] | 10.7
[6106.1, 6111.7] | 10.5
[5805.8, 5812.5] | 10.5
